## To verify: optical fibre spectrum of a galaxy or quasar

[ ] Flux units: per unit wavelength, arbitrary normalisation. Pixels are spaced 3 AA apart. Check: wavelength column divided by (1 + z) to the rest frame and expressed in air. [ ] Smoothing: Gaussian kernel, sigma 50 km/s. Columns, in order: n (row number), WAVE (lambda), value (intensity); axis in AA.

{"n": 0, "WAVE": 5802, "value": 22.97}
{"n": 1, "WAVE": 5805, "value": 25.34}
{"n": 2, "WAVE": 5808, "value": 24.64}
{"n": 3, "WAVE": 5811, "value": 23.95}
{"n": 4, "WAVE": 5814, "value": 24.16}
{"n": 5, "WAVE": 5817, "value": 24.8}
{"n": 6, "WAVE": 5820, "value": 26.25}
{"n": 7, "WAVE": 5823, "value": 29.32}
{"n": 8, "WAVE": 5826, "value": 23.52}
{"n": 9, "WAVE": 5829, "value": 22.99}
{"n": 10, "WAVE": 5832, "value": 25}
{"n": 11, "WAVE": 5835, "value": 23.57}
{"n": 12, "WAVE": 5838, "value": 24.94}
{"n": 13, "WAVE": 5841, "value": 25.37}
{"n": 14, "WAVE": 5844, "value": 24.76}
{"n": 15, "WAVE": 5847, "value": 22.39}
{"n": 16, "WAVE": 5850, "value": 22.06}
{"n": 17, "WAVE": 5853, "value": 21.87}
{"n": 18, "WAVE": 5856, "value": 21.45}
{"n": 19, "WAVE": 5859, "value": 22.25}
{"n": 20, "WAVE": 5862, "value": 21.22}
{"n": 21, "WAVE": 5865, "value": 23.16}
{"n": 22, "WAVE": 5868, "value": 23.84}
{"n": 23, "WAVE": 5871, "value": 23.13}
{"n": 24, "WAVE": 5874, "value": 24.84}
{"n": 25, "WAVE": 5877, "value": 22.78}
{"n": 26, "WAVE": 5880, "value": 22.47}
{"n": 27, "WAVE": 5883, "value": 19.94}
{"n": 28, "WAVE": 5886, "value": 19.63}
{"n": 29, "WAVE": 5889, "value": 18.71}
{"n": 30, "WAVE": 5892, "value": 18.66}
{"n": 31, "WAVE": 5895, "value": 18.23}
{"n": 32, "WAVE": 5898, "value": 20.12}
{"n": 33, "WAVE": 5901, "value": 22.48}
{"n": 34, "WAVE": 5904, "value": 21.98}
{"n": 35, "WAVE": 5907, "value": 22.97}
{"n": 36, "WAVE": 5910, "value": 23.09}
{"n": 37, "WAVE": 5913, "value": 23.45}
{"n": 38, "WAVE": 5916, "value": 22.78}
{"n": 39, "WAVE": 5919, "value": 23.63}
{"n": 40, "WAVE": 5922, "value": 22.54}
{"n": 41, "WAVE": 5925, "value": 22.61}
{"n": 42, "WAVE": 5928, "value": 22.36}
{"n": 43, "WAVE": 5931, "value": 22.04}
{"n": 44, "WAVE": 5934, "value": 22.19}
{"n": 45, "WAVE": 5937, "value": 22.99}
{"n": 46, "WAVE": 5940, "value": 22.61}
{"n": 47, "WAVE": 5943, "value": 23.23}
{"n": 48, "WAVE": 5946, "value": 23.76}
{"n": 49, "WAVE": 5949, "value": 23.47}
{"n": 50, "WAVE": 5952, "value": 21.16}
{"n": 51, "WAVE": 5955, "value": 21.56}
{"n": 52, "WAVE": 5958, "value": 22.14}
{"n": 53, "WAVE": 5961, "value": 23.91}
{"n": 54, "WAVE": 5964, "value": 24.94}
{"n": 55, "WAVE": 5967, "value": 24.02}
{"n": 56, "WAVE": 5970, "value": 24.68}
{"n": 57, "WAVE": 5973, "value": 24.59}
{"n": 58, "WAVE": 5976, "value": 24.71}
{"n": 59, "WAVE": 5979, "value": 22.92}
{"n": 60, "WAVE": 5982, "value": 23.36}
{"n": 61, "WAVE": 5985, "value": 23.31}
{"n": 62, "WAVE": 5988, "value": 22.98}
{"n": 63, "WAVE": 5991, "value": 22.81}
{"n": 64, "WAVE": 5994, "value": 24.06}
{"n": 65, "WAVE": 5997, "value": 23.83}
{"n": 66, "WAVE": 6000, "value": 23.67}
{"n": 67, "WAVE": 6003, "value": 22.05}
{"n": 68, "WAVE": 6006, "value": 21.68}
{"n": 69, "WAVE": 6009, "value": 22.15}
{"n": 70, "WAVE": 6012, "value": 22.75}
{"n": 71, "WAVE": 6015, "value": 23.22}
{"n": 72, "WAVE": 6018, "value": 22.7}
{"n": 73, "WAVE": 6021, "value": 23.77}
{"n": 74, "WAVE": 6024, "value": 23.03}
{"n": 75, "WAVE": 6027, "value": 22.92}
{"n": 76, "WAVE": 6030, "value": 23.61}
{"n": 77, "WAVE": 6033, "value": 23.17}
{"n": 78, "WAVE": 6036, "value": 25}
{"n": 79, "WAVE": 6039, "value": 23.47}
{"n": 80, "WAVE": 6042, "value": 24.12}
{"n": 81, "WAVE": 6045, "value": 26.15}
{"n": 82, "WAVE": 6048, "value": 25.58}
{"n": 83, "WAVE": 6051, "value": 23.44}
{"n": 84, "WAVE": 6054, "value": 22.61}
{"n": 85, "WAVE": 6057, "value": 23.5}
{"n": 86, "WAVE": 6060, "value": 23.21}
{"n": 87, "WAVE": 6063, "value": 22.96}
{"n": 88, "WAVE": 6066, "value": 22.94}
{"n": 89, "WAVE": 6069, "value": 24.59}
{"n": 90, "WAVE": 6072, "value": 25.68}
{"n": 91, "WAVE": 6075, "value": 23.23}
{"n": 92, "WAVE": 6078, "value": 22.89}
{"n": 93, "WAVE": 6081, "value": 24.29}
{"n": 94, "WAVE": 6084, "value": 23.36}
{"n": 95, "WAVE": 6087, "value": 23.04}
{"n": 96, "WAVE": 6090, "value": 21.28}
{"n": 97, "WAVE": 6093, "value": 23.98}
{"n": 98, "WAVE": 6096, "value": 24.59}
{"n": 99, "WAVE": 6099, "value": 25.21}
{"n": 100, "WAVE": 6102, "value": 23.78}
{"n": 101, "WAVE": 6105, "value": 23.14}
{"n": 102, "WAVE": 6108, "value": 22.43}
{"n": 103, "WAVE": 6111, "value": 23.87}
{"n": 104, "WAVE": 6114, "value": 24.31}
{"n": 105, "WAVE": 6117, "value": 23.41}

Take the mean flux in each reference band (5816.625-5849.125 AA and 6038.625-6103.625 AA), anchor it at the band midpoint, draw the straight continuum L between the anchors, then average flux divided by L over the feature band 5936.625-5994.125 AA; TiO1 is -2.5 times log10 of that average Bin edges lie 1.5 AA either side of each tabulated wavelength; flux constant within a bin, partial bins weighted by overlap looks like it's 0.040 mag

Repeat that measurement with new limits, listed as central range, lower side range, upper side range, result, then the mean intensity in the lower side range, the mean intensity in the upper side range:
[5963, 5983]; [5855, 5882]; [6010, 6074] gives -0.04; 22.8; 23.7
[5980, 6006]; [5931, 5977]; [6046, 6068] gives 0.01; 23.3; 23.5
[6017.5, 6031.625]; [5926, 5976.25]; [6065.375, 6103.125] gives 0.01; 23.2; 23.8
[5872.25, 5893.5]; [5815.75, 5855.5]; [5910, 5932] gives 0.12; 24.3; 22.8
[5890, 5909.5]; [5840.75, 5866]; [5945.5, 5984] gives 0.11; 22.6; 23.5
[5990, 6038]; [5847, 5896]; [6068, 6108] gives -0.01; 21.6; 23.7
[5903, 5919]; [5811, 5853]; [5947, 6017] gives 0.04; 24.4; 23.2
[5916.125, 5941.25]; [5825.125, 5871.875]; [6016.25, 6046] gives 0.04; 23.2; 23.7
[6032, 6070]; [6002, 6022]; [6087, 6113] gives -0.04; 22.6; 23.5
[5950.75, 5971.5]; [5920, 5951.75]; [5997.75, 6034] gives -0.02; 22.7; 22.9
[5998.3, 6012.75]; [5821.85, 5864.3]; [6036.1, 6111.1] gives 0.06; 23.6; 23.8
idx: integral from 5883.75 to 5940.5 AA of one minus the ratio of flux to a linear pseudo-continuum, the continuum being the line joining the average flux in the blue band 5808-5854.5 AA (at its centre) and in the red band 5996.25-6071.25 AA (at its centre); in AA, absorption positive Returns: 5.4 AA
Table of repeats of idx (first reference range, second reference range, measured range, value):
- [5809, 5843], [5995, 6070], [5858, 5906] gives 5.93 AA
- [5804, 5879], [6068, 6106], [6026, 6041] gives 0.08 AA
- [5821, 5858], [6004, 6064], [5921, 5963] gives 1.85 AA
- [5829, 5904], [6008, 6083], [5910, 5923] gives -0.29 AA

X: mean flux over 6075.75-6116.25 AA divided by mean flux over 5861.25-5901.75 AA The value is 1.10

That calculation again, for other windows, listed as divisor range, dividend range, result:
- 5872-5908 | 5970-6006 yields 1.11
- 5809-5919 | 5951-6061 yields 1.03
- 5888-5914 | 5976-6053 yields 1.11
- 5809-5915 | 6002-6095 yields 1.03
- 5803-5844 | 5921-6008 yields 0.93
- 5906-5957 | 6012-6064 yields 1.04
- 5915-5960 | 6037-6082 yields 1.06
